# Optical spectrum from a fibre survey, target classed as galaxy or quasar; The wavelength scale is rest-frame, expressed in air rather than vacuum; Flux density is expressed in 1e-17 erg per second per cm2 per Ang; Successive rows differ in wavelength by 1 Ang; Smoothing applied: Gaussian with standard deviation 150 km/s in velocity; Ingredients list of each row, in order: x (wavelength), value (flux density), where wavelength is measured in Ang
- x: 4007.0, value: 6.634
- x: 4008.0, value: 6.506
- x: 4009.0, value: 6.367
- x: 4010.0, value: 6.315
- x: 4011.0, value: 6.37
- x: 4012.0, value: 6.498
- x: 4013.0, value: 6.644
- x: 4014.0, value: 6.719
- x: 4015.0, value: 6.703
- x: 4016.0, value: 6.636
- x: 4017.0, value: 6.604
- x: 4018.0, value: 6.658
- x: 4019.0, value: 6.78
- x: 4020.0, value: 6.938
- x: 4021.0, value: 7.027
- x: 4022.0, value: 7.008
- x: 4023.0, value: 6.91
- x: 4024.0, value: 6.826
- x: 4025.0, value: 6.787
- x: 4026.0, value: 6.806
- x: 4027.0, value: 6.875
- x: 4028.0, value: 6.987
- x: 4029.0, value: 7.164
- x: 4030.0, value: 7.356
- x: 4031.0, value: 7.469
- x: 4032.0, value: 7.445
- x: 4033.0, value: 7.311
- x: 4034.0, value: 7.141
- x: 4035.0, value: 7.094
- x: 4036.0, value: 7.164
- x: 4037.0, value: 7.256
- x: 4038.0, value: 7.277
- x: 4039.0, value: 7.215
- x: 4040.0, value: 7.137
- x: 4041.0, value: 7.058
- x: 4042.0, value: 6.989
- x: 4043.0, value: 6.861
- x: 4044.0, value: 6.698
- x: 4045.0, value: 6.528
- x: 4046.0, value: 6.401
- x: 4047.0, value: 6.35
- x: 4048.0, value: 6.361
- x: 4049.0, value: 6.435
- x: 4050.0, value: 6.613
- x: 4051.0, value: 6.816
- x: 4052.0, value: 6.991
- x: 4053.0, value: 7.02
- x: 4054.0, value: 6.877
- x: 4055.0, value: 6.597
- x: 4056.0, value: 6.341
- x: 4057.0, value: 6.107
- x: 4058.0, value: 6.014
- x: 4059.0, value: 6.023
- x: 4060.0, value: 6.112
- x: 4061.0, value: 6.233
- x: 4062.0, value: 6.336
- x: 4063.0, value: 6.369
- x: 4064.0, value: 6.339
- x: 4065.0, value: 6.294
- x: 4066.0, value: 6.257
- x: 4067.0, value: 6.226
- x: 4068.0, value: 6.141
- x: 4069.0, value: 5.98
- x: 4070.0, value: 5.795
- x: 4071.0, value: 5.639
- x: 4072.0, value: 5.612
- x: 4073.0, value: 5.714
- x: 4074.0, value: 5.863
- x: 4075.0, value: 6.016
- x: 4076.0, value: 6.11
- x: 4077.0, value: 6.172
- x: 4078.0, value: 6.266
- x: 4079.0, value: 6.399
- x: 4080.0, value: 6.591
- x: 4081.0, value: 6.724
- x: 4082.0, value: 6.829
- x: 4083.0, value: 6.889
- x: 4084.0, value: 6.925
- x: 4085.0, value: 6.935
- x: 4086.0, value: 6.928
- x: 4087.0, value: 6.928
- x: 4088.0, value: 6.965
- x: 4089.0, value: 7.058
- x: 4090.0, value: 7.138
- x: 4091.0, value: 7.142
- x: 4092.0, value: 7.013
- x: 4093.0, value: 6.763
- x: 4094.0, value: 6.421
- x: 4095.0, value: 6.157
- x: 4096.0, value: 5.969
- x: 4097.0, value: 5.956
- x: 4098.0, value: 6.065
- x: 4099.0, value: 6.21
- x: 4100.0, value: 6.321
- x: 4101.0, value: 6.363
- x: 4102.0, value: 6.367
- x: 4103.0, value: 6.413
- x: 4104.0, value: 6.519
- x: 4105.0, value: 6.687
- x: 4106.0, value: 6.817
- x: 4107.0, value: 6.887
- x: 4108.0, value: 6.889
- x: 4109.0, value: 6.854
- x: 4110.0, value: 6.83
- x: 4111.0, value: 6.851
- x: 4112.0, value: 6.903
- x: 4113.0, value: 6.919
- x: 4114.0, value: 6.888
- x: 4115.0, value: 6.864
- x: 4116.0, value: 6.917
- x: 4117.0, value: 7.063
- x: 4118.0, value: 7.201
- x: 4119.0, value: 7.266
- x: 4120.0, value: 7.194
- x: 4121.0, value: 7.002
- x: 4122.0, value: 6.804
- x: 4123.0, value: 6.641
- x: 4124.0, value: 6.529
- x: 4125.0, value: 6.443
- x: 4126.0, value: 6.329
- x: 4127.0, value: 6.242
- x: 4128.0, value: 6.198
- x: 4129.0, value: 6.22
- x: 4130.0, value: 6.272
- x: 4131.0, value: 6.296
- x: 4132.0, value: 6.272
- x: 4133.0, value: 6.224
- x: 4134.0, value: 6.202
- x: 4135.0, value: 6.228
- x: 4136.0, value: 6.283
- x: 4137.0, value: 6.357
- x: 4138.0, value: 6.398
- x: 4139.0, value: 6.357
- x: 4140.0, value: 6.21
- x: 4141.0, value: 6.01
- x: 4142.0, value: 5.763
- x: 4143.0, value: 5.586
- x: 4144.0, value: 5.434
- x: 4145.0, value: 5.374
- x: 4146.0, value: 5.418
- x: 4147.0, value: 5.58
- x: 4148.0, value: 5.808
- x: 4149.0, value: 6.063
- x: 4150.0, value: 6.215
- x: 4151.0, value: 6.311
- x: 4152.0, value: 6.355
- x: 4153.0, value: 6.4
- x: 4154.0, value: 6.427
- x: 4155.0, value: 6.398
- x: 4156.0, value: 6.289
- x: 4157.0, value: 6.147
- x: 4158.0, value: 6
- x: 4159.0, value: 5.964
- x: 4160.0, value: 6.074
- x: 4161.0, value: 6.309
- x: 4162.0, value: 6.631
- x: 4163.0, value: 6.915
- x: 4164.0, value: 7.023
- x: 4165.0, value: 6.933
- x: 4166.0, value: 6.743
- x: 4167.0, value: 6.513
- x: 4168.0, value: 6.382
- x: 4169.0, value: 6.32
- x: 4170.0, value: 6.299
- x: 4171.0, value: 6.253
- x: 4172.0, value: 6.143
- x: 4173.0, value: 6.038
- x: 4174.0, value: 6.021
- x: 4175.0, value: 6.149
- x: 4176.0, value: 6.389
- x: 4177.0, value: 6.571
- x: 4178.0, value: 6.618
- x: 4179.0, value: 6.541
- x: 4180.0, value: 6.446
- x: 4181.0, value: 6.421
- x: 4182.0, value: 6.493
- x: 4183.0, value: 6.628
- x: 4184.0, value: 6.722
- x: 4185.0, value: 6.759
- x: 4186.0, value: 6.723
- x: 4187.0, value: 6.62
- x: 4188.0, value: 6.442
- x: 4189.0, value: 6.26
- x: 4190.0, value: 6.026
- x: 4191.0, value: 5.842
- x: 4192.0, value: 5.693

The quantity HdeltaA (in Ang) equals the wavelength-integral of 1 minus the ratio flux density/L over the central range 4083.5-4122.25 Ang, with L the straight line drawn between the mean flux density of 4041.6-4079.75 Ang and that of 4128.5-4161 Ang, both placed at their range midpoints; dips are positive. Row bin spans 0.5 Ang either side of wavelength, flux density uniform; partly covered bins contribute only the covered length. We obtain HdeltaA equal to -3.44 Ang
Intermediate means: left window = 6.31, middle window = 6.75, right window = 6.1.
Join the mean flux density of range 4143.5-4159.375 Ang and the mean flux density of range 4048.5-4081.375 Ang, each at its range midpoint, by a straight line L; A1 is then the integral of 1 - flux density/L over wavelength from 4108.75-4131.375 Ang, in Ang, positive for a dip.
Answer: -2.3 Ang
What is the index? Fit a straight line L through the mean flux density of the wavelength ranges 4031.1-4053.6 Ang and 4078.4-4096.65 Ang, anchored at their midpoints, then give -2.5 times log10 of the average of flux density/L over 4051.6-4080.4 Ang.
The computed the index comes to 0.10 mag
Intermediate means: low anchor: 6.93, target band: 6.22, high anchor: 6.76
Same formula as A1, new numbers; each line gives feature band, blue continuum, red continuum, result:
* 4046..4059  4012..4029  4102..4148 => 0.35 Ang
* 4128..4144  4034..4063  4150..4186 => 0.82 Ang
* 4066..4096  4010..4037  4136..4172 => 0.69 Ang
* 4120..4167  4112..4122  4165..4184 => 3.26 Ang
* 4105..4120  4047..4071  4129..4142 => -1.60 Ang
